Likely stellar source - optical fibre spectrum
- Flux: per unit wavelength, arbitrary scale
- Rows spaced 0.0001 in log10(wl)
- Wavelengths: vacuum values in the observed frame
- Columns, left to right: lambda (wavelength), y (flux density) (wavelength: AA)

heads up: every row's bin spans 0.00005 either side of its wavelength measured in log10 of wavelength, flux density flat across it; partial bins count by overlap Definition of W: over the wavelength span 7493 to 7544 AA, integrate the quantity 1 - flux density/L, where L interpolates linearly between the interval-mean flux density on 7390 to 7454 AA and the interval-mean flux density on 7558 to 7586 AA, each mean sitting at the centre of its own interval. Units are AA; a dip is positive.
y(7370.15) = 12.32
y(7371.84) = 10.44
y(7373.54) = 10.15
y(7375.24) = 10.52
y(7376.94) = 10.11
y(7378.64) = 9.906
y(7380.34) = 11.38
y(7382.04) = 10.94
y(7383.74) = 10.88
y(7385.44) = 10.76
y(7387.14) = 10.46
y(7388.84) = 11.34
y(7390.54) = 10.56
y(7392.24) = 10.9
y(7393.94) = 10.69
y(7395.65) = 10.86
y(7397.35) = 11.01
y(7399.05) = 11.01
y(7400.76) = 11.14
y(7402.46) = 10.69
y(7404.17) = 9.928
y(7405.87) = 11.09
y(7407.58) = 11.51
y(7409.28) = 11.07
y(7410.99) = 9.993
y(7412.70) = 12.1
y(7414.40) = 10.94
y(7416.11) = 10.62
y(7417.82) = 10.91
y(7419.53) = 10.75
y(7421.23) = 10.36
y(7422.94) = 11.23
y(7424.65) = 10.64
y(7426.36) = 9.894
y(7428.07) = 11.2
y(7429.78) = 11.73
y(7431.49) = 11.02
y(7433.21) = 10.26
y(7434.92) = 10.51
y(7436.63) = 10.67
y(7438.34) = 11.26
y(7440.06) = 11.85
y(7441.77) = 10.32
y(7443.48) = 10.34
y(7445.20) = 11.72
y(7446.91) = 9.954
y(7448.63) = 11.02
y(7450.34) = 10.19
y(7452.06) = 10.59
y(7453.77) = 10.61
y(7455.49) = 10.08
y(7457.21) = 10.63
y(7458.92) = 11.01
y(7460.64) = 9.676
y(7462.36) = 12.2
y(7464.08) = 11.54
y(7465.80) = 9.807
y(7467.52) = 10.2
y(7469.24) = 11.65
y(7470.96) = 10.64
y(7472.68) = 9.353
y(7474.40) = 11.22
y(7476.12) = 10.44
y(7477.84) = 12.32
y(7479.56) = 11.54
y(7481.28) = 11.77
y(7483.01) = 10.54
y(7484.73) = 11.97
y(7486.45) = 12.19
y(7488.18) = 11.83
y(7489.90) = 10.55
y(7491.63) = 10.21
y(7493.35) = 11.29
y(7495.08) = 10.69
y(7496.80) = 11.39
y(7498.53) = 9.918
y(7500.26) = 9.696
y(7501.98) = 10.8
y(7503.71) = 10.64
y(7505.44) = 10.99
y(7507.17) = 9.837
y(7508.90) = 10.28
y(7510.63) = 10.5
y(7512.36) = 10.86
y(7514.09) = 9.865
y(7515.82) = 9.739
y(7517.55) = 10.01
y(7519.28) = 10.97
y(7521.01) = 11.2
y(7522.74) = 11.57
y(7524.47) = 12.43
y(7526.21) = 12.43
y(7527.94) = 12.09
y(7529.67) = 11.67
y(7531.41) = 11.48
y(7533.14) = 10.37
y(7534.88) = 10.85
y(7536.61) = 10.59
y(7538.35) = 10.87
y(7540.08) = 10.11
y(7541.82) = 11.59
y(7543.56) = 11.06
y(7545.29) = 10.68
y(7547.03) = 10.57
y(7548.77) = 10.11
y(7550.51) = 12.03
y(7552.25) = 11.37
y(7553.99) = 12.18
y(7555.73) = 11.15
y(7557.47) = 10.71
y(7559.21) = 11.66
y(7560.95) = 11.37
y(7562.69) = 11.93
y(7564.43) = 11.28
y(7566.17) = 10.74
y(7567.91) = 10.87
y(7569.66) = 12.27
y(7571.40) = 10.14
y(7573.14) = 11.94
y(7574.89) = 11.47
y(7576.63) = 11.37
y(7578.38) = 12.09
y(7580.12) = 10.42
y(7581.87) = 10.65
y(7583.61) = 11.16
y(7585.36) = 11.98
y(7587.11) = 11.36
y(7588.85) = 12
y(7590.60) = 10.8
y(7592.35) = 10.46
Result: 1.3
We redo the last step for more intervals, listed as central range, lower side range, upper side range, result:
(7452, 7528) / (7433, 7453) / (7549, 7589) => 0.70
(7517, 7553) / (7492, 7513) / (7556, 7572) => -0.79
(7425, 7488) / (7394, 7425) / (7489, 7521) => -1.27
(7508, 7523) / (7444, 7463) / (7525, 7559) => 0.70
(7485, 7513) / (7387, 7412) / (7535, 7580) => 0.77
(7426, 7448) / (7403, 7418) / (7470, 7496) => 0.26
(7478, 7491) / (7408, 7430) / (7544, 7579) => -0.52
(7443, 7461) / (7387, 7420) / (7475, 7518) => 0.48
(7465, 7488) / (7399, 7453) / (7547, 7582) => -0.17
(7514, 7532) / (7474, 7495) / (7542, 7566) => -0.02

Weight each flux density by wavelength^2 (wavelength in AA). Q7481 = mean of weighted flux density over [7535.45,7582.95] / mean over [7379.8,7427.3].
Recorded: 1.07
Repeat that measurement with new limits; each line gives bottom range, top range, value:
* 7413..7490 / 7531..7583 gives 1.05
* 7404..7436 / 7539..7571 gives 1.07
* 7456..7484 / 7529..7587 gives 1.05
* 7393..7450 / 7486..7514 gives 1.01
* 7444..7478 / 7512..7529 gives 1.06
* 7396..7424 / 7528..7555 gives 1.05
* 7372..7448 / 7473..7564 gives 1.05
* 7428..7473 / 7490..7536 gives 1.02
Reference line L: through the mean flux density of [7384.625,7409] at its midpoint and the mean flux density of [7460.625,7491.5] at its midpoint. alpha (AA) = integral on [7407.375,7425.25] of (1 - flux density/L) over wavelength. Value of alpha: 0.0 AA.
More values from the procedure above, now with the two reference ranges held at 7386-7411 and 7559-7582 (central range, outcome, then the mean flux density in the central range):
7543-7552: 0.27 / 10.9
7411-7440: 0.10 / 10.9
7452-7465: 0.25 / 10.8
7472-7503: 0.26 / 11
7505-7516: 0.83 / 10.3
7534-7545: 0.38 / 10.8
